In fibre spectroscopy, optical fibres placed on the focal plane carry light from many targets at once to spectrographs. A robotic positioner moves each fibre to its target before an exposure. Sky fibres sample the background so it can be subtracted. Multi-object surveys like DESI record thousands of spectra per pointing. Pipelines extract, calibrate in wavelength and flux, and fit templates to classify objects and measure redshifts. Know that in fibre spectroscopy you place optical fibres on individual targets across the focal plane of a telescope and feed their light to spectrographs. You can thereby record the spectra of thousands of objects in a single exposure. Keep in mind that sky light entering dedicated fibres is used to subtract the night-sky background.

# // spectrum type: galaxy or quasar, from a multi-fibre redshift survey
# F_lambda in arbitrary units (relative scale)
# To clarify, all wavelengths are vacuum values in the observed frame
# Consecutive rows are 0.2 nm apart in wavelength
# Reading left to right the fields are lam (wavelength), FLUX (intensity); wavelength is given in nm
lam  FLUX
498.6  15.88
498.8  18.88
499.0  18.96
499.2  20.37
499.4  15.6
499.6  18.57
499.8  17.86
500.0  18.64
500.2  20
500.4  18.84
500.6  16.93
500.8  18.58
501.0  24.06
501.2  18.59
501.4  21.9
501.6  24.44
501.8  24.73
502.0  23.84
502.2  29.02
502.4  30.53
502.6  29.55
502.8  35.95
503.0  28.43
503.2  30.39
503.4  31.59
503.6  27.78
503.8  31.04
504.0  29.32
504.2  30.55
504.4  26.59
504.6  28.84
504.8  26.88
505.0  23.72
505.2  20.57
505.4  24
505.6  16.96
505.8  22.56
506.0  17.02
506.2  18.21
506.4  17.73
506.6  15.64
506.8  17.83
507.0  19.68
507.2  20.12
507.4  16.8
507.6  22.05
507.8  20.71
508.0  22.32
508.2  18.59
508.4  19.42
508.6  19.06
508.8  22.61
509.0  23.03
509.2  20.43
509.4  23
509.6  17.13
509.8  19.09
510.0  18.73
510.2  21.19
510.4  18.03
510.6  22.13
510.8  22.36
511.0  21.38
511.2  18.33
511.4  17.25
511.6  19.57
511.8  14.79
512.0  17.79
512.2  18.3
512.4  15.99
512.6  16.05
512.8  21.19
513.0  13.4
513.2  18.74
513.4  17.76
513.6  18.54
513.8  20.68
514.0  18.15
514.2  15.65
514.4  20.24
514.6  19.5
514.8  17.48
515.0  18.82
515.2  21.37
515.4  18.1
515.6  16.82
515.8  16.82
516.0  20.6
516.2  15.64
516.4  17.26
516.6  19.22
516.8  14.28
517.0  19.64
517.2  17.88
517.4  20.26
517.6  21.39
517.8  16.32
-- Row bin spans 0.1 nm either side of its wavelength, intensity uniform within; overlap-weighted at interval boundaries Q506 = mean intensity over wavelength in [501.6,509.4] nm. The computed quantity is 23.8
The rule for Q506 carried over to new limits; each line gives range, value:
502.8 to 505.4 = 28.1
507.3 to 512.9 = 19.5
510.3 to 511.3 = 20.4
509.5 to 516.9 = 18.3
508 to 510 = 20.3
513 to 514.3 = 17.9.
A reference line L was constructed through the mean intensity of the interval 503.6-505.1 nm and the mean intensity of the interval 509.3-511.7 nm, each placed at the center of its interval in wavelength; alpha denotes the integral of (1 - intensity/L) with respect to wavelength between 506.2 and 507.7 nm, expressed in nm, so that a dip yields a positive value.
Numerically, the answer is 0.369 nm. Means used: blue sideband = 28.1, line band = 18.5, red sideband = 19.8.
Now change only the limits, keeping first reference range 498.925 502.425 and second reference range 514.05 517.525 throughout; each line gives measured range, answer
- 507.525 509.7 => -0.13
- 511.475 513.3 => 0.15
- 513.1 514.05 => -0.01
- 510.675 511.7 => -0.04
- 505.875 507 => 0.13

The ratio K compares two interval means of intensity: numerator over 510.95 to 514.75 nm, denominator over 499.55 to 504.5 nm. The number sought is 0.72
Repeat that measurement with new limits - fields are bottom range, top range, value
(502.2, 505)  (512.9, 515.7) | 0.62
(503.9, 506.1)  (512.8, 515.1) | 0.75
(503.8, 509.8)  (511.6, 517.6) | 0.84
